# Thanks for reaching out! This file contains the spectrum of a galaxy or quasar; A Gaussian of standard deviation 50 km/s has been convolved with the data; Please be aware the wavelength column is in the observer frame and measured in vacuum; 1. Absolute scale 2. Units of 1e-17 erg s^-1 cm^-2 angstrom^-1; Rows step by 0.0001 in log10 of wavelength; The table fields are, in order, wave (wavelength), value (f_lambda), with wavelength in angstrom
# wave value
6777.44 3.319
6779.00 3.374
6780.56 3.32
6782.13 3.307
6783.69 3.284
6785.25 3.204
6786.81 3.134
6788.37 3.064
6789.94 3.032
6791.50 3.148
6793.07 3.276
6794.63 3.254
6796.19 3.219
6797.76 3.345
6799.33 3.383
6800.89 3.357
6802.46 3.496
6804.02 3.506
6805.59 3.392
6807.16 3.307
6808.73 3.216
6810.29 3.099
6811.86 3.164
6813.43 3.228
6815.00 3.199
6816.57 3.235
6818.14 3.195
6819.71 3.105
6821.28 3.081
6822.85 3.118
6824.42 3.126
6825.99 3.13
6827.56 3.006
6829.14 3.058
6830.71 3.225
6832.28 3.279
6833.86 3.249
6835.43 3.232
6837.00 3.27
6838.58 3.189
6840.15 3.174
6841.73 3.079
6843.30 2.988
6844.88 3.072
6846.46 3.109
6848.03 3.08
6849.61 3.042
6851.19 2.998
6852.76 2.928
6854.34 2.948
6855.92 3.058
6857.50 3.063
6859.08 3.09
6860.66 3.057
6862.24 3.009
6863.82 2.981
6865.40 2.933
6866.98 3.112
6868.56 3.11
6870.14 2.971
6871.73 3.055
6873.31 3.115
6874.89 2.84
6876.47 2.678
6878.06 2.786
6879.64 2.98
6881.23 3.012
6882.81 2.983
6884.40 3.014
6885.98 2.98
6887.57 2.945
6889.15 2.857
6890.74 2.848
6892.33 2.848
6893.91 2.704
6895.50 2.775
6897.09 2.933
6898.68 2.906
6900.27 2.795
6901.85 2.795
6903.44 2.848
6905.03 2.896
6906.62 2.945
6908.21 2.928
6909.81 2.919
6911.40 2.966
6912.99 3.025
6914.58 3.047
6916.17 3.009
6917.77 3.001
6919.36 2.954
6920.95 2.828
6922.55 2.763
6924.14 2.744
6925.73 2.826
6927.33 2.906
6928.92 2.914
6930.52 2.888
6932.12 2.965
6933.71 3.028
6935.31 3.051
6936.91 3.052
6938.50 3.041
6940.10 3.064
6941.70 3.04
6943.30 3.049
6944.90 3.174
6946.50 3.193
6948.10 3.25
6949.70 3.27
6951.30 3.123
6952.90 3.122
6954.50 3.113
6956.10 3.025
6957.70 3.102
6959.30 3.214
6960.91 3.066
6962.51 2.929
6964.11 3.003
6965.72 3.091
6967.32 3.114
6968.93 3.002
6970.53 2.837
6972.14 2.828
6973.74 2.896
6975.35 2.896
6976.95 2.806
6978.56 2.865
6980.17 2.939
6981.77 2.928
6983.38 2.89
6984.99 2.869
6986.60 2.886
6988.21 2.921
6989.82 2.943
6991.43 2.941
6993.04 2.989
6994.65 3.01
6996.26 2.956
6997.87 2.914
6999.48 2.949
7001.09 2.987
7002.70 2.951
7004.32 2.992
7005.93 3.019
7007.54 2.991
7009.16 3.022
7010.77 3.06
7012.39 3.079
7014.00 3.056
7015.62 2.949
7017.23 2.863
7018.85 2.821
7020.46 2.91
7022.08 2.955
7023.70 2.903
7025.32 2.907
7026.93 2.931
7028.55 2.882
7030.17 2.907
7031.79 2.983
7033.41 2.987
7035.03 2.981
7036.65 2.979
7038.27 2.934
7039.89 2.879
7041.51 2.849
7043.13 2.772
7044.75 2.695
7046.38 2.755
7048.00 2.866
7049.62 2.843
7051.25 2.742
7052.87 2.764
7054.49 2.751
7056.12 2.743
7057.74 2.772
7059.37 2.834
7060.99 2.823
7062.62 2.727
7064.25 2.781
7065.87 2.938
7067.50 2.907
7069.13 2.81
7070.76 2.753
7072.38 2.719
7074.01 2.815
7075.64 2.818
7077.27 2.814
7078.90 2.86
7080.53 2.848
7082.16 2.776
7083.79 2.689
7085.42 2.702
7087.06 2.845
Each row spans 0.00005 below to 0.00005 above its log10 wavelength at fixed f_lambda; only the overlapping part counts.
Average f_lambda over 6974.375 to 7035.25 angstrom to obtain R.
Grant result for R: 2.94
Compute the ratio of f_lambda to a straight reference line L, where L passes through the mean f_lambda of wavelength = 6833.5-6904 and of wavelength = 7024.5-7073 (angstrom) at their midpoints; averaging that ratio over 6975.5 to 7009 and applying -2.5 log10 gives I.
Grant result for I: -0.02 mag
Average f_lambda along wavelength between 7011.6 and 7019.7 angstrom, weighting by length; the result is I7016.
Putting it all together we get 2.96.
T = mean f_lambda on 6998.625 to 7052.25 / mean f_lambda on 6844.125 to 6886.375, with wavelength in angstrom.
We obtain 0.97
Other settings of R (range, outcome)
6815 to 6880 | 3.07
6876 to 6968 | 2.97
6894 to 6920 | 2.91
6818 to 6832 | 3.12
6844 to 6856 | 3.03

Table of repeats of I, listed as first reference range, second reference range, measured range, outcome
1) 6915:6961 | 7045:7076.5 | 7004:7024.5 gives -0.032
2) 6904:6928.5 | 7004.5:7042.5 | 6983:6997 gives 0.002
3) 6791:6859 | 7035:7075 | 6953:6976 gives -0.020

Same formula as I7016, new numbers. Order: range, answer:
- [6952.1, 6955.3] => 3.12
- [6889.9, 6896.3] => 2.79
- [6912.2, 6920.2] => 3.01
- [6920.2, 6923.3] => 2.79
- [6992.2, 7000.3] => 2.97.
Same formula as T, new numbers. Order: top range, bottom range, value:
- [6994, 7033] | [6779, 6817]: 0.91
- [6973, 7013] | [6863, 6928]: 1.01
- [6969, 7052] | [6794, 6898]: 0.94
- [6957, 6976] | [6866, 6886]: 1.01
